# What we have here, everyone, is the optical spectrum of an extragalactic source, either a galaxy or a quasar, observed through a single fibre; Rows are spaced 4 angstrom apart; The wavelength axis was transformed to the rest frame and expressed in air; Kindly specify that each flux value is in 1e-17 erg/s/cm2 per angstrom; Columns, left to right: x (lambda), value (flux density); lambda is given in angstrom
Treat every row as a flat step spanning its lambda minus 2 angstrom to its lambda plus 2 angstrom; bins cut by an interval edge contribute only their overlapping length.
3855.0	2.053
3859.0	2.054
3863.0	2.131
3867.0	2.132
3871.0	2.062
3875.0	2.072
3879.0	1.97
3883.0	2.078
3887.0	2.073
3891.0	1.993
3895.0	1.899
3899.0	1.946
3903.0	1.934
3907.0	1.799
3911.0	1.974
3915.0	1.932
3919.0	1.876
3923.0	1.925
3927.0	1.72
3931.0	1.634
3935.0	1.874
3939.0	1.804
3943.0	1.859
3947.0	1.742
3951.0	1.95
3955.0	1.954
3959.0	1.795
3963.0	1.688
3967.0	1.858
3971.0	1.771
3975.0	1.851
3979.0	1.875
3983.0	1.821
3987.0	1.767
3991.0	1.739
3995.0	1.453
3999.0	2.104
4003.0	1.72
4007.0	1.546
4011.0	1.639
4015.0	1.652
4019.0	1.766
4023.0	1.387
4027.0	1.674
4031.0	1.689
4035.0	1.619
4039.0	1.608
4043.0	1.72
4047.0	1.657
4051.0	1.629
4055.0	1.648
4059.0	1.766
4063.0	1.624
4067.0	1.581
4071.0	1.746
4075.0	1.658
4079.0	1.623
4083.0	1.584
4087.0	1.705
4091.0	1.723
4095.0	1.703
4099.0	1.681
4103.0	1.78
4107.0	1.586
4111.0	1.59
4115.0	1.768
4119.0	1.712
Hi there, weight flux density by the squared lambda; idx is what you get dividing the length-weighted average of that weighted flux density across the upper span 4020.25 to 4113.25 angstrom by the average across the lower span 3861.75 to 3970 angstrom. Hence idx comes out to 0.93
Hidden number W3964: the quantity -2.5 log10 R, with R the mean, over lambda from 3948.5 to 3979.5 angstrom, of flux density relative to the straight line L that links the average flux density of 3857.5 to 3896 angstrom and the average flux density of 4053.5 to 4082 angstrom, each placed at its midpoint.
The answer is 0.02 mag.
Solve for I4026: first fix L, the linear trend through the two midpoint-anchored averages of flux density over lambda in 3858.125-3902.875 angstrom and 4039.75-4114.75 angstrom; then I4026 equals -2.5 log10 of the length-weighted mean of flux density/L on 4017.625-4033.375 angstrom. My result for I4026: 0.09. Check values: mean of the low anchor 2.03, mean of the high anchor 1.67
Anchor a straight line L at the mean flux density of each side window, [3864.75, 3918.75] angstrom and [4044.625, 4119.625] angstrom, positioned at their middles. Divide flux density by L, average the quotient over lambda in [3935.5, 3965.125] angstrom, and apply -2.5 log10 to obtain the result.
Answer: 0.03 mag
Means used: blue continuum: 1.99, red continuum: 1.67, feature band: 1.83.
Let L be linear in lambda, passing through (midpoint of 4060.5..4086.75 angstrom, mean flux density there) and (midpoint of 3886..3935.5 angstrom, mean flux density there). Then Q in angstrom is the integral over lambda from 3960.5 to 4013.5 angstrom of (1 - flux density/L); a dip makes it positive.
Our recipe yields 0.5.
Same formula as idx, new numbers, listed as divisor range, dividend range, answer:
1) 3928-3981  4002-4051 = 0.93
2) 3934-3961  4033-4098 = 0.95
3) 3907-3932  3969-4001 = 1.01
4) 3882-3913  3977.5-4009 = 0.94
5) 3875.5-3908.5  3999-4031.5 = 0.90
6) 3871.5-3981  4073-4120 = 0.97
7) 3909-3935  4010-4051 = 0.94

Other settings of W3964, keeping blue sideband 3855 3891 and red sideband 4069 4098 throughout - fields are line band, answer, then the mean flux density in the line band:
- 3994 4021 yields 0.07 mag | 1.71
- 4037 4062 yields 0.04 mag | 1.67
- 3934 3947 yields 0.07 mag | 1.83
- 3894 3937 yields 0.07 mag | 1.86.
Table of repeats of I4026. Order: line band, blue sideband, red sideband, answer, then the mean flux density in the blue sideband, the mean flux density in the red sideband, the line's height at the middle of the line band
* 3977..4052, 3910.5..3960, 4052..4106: 0.04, 1.85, 1.68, 1.75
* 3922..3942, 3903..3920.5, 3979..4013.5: 0.04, 1.9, 1.73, 1.86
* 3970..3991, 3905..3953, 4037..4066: -0.03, 1.84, 1.66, 1.77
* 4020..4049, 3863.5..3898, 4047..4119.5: 0.08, 2.04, 1.67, 1.76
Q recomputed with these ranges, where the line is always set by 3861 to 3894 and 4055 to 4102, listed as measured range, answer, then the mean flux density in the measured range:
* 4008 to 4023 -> 1.3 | 1.64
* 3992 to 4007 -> 0.8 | 1.73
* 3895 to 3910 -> 0.8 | 1.9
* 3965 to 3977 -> 0.3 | 1.83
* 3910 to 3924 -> 0.4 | 1.92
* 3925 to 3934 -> 1.2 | 1.7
